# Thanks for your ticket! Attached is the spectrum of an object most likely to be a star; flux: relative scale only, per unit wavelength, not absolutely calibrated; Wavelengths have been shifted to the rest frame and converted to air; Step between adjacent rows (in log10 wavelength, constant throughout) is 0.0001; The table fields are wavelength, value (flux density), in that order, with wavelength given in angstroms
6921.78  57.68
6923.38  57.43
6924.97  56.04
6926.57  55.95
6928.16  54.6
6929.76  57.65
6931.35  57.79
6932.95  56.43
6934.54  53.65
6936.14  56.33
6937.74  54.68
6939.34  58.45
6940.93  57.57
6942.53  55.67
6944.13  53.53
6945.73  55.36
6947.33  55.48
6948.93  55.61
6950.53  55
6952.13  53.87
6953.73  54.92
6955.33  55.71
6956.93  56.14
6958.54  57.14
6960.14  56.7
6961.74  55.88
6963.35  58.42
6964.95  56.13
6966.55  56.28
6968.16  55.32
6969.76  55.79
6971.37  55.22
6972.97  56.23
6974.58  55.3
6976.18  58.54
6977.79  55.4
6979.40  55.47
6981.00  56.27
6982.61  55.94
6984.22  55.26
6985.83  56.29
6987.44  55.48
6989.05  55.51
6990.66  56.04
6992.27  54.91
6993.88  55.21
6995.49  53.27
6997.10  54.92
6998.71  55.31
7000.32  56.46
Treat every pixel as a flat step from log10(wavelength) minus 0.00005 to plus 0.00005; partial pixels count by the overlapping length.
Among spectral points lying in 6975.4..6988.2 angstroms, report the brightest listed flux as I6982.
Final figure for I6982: 58.54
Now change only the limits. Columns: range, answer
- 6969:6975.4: 56.23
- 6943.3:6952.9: 55.61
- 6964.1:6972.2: 56.28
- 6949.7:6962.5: 57.14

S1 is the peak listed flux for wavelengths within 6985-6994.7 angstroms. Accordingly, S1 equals 56.29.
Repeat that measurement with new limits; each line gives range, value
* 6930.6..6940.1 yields 58.45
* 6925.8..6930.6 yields 57.65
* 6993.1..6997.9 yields 55.21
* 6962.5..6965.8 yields 58.42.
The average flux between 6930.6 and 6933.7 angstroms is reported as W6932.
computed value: 57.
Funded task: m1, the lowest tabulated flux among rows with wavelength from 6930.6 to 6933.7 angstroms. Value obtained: 56.43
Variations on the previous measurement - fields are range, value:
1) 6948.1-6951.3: 55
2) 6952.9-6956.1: 54.92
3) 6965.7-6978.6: 55.22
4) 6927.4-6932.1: 54.6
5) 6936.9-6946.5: 53.53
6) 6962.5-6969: 55.32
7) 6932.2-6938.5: 53.65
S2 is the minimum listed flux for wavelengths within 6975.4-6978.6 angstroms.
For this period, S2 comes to 55.4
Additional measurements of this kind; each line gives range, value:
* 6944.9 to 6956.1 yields 53.87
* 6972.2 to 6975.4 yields 55.3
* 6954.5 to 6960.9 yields 55.71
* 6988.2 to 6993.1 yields 54.91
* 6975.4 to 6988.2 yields 55.26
